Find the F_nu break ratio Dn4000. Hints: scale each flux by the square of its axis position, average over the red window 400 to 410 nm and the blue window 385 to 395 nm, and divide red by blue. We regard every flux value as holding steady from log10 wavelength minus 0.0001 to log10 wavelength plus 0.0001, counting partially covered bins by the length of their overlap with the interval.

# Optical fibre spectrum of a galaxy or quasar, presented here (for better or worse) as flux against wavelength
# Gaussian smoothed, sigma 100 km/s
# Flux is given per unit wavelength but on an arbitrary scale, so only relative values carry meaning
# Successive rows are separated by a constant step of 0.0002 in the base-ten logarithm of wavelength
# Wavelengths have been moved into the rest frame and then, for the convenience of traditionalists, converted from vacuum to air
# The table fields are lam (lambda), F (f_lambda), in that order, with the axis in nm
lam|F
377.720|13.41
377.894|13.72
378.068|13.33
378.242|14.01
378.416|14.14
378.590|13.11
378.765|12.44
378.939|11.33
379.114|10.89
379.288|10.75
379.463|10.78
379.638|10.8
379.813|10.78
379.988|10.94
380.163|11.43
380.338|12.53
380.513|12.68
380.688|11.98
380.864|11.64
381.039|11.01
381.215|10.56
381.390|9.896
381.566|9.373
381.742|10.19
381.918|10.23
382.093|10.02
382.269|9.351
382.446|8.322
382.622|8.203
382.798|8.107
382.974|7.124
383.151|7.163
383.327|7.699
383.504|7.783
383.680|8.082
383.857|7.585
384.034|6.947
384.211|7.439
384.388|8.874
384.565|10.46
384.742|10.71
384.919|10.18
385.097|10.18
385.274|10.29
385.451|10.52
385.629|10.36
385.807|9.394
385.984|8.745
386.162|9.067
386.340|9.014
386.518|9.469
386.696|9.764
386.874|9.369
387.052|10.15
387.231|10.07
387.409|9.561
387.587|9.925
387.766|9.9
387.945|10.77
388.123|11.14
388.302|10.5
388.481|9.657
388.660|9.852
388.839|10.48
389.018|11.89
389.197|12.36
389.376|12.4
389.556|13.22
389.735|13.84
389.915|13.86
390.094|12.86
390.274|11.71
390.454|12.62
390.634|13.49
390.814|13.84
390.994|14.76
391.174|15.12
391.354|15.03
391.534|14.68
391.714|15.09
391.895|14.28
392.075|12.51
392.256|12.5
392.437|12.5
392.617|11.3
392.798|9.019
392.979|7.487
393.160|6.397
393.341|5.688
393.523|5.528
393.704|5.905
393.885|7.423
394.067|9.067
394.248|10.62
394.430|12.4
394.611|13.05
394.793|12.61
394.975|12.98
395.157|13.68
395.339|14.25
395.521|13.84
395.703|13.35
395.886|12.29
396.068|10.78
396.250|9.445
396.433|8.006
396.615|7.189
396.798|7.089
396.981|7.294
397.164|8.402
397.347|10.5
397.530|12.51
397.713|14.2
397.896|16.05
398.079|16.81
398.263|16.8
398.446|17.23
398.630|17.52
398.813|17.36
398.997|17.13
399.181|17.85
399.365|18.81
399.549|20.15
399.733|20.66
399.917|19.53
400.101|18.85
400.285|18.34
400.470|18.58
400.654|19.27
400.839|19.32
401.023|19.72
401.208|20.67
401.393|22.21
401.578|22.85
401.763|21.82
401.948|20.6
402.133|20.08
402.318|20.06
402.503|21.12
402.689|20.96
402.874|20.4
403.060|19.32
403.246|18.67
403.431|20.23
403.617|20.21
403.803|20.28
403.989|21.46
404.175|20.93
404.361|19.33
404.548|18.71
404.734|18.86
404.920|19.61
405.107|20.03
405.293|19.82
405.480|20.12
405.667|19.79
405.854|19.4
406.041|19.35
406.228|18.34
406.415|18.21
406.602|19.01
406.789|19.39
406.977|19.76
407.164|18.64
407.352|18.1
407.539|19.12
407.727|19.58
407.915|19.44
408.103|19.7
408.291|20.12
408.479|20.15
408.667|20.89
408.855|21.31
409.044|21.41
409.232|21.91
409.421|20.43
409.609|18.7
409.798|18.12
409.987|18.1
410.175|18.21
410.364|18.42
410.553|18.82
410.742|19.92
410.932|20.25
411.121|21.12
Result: 1.9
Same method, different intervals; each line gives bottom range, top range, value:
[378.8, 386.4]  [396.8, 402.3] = 1.96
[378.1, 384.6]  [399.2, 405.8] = 2.20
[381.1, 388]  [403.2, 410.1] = 2.38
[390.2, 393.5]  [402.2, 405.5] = 1.78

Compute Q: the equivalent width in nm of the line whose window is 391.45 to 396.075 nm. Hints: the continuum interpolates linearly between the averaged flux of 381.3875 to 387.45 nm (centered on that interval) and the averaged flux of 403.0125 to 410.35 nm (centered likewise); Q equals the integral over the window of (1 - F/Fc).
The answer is 0.81 nm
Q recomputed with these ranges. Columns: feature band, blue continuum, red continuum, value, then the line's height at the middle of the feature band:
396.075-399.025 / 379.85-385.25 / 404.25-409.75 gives 0.607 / 15.7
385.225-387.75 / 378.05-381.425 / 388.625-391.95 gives 0.603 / 12.7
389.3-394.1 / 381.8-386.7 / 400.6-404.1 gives 0.679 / 13.7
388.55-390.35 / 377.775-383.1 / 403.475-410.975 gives 0.215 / 13.9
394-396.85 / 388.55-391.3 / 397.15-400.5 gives 0.730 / 15.3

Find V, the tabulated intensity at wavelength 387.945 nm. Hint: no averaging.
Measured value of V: 10.77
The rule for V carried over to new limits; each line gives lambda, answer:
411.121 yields 21.12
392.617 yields 11.3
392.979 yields 7.487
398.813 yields 17.36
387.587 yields 9.925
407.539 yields 19.12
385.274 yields 10.29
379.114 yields 10.89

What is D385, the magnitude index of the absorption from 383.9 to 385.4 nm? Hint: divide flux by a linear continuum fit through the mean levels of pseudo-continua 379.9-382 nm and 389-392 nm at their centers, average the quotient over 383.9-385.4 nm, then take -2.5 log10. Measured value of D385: 0.27 mag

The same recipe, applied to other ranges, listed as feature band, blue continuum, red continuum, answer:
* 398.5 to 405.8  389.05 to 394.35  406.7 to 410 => -0.19 mag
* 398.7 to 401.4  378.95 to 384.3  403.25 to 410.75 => -0.14 mag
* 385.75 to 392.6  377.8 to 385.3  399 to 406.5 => 0.18 mag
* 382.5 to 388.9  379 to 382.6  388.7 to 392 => 0.29 mag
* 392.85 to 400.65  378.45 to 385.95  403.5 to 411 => 0.21 mag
